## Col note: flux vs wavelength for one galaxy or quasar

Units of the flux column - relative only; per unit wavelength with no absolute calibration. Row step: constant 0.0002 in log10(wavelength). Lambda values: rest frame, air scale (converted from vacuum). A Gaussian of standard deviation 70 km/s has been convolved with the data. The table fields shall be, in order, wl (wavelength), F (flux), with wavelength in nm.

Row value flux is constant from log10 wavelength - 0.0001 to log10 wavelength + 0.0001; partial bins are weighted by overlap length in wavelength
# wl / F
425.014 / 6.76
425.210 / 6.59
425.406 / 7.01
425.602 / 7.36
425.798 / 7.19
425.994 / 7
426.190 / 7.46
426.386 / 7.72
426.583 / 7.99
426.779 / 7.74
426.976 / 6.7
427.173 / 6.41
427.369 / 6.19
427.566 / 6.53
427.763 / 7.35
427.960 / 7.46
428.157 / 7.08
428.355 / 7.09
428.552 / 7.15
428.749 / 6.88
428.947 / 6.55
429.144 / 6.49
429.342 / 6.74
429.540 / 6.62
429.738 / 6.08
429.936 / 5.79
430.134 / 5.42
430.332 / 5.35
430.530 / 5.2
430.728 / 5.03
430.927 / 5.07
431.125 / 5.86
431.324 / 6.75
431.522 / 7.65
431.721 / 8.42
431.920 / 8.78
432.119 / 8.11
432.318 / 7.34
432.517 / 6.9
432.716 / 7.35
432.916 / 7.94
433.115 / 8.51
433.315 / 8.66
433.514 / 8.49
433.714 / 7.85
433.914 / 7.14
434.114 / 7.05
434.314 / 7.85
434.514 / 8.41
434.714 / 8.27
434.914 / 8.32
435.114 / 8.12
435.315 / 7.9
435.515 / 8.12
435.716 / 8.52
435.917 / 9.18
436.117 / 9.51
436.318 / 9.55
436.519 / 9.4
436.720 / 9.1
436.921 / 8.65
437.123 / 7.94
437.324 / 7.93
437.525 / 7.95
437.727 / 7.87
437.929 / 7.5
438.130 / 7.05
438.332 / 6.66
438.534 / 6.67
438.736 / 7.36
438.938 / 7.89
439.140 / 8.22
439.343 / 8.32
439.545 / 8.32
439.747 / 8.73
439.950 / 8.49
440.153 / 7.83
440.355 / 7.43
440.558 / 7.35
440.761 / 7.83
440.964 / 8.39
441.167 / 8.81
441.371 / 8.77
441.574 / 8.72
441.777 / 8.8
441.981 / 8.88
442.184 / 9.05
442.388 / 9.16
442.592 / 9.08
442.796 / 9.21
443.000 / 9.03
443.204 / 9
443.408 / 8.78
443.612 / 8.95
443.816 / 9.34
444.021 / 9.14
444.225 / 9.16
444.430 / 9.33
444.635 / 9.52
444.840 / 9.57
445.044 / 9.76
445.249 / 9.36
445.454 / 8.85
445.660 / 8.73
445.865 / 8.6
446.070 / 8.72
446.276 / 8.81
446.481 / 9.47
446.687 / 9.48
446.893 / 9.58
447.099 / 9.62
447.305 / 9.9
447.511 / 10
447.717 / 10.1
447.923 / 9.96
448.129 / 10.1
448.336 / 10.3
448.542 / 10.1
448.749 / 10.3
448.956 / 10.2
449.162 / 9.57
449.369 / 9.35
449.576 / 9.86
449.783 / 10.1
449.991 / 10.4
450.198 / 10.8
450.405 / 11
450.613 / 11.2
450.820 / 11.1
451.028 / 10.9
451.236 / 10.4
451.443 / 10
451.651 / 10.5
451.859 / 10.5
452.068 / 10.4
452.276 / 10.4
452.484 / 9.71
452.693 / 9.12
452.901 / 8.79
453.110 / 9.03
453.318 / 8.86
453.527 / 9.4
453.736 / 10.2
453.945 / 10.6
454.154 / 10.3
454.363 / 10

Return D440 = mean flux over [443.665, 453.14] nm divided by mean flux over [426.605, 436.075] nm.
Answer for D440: 1.36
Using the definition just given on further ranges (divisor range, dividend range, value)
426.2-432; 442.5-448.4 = 1.40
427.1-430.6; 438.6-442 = 1.27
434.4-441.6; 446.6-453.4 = 1.23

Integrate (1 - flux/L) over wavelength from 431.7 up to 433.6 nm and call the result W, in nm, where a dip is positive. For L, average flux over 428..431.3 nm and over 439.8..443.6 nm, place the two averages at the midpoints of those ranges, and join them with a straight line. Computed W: -0.35 nm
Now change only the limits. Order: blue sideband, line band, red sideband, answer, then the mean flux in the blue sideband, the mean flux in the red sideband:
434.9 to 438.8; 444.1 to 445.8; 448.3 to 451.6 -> 0.04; 8.17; 10.4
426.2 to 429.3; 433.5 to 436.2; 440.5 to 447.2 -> -0.09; 7.03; 9.01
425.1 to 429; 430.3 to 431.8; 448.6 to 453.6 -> 0.28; 7.08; 10.1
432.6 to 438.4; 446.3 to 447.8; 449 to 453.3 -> -0.01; 8.17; 10.1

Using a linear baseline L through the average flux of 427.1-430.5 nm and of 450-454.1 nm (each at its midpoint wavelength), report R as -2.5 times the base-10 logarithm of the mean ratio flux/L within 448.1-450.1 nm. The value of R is -0.04 mag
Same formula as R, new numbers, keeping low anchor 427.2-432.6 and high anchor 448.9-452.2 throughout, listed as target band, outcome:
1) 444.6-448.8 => 0.02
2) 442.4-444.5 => 0.00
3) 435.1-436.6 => -0.14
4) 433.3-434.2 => -0.06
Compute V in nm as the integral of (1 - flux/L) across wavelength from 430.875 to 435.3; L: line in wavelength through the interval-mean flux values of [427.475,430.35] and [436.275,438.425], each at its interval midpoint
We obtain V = -0.21 nm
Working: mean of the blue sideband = 6.6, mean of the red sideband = 8.11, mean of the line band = 7.71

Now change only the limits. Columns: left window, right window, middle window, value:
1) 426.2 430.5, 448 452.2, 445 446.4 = 0.10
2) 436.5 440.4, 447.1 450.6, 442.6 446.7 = 0.05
